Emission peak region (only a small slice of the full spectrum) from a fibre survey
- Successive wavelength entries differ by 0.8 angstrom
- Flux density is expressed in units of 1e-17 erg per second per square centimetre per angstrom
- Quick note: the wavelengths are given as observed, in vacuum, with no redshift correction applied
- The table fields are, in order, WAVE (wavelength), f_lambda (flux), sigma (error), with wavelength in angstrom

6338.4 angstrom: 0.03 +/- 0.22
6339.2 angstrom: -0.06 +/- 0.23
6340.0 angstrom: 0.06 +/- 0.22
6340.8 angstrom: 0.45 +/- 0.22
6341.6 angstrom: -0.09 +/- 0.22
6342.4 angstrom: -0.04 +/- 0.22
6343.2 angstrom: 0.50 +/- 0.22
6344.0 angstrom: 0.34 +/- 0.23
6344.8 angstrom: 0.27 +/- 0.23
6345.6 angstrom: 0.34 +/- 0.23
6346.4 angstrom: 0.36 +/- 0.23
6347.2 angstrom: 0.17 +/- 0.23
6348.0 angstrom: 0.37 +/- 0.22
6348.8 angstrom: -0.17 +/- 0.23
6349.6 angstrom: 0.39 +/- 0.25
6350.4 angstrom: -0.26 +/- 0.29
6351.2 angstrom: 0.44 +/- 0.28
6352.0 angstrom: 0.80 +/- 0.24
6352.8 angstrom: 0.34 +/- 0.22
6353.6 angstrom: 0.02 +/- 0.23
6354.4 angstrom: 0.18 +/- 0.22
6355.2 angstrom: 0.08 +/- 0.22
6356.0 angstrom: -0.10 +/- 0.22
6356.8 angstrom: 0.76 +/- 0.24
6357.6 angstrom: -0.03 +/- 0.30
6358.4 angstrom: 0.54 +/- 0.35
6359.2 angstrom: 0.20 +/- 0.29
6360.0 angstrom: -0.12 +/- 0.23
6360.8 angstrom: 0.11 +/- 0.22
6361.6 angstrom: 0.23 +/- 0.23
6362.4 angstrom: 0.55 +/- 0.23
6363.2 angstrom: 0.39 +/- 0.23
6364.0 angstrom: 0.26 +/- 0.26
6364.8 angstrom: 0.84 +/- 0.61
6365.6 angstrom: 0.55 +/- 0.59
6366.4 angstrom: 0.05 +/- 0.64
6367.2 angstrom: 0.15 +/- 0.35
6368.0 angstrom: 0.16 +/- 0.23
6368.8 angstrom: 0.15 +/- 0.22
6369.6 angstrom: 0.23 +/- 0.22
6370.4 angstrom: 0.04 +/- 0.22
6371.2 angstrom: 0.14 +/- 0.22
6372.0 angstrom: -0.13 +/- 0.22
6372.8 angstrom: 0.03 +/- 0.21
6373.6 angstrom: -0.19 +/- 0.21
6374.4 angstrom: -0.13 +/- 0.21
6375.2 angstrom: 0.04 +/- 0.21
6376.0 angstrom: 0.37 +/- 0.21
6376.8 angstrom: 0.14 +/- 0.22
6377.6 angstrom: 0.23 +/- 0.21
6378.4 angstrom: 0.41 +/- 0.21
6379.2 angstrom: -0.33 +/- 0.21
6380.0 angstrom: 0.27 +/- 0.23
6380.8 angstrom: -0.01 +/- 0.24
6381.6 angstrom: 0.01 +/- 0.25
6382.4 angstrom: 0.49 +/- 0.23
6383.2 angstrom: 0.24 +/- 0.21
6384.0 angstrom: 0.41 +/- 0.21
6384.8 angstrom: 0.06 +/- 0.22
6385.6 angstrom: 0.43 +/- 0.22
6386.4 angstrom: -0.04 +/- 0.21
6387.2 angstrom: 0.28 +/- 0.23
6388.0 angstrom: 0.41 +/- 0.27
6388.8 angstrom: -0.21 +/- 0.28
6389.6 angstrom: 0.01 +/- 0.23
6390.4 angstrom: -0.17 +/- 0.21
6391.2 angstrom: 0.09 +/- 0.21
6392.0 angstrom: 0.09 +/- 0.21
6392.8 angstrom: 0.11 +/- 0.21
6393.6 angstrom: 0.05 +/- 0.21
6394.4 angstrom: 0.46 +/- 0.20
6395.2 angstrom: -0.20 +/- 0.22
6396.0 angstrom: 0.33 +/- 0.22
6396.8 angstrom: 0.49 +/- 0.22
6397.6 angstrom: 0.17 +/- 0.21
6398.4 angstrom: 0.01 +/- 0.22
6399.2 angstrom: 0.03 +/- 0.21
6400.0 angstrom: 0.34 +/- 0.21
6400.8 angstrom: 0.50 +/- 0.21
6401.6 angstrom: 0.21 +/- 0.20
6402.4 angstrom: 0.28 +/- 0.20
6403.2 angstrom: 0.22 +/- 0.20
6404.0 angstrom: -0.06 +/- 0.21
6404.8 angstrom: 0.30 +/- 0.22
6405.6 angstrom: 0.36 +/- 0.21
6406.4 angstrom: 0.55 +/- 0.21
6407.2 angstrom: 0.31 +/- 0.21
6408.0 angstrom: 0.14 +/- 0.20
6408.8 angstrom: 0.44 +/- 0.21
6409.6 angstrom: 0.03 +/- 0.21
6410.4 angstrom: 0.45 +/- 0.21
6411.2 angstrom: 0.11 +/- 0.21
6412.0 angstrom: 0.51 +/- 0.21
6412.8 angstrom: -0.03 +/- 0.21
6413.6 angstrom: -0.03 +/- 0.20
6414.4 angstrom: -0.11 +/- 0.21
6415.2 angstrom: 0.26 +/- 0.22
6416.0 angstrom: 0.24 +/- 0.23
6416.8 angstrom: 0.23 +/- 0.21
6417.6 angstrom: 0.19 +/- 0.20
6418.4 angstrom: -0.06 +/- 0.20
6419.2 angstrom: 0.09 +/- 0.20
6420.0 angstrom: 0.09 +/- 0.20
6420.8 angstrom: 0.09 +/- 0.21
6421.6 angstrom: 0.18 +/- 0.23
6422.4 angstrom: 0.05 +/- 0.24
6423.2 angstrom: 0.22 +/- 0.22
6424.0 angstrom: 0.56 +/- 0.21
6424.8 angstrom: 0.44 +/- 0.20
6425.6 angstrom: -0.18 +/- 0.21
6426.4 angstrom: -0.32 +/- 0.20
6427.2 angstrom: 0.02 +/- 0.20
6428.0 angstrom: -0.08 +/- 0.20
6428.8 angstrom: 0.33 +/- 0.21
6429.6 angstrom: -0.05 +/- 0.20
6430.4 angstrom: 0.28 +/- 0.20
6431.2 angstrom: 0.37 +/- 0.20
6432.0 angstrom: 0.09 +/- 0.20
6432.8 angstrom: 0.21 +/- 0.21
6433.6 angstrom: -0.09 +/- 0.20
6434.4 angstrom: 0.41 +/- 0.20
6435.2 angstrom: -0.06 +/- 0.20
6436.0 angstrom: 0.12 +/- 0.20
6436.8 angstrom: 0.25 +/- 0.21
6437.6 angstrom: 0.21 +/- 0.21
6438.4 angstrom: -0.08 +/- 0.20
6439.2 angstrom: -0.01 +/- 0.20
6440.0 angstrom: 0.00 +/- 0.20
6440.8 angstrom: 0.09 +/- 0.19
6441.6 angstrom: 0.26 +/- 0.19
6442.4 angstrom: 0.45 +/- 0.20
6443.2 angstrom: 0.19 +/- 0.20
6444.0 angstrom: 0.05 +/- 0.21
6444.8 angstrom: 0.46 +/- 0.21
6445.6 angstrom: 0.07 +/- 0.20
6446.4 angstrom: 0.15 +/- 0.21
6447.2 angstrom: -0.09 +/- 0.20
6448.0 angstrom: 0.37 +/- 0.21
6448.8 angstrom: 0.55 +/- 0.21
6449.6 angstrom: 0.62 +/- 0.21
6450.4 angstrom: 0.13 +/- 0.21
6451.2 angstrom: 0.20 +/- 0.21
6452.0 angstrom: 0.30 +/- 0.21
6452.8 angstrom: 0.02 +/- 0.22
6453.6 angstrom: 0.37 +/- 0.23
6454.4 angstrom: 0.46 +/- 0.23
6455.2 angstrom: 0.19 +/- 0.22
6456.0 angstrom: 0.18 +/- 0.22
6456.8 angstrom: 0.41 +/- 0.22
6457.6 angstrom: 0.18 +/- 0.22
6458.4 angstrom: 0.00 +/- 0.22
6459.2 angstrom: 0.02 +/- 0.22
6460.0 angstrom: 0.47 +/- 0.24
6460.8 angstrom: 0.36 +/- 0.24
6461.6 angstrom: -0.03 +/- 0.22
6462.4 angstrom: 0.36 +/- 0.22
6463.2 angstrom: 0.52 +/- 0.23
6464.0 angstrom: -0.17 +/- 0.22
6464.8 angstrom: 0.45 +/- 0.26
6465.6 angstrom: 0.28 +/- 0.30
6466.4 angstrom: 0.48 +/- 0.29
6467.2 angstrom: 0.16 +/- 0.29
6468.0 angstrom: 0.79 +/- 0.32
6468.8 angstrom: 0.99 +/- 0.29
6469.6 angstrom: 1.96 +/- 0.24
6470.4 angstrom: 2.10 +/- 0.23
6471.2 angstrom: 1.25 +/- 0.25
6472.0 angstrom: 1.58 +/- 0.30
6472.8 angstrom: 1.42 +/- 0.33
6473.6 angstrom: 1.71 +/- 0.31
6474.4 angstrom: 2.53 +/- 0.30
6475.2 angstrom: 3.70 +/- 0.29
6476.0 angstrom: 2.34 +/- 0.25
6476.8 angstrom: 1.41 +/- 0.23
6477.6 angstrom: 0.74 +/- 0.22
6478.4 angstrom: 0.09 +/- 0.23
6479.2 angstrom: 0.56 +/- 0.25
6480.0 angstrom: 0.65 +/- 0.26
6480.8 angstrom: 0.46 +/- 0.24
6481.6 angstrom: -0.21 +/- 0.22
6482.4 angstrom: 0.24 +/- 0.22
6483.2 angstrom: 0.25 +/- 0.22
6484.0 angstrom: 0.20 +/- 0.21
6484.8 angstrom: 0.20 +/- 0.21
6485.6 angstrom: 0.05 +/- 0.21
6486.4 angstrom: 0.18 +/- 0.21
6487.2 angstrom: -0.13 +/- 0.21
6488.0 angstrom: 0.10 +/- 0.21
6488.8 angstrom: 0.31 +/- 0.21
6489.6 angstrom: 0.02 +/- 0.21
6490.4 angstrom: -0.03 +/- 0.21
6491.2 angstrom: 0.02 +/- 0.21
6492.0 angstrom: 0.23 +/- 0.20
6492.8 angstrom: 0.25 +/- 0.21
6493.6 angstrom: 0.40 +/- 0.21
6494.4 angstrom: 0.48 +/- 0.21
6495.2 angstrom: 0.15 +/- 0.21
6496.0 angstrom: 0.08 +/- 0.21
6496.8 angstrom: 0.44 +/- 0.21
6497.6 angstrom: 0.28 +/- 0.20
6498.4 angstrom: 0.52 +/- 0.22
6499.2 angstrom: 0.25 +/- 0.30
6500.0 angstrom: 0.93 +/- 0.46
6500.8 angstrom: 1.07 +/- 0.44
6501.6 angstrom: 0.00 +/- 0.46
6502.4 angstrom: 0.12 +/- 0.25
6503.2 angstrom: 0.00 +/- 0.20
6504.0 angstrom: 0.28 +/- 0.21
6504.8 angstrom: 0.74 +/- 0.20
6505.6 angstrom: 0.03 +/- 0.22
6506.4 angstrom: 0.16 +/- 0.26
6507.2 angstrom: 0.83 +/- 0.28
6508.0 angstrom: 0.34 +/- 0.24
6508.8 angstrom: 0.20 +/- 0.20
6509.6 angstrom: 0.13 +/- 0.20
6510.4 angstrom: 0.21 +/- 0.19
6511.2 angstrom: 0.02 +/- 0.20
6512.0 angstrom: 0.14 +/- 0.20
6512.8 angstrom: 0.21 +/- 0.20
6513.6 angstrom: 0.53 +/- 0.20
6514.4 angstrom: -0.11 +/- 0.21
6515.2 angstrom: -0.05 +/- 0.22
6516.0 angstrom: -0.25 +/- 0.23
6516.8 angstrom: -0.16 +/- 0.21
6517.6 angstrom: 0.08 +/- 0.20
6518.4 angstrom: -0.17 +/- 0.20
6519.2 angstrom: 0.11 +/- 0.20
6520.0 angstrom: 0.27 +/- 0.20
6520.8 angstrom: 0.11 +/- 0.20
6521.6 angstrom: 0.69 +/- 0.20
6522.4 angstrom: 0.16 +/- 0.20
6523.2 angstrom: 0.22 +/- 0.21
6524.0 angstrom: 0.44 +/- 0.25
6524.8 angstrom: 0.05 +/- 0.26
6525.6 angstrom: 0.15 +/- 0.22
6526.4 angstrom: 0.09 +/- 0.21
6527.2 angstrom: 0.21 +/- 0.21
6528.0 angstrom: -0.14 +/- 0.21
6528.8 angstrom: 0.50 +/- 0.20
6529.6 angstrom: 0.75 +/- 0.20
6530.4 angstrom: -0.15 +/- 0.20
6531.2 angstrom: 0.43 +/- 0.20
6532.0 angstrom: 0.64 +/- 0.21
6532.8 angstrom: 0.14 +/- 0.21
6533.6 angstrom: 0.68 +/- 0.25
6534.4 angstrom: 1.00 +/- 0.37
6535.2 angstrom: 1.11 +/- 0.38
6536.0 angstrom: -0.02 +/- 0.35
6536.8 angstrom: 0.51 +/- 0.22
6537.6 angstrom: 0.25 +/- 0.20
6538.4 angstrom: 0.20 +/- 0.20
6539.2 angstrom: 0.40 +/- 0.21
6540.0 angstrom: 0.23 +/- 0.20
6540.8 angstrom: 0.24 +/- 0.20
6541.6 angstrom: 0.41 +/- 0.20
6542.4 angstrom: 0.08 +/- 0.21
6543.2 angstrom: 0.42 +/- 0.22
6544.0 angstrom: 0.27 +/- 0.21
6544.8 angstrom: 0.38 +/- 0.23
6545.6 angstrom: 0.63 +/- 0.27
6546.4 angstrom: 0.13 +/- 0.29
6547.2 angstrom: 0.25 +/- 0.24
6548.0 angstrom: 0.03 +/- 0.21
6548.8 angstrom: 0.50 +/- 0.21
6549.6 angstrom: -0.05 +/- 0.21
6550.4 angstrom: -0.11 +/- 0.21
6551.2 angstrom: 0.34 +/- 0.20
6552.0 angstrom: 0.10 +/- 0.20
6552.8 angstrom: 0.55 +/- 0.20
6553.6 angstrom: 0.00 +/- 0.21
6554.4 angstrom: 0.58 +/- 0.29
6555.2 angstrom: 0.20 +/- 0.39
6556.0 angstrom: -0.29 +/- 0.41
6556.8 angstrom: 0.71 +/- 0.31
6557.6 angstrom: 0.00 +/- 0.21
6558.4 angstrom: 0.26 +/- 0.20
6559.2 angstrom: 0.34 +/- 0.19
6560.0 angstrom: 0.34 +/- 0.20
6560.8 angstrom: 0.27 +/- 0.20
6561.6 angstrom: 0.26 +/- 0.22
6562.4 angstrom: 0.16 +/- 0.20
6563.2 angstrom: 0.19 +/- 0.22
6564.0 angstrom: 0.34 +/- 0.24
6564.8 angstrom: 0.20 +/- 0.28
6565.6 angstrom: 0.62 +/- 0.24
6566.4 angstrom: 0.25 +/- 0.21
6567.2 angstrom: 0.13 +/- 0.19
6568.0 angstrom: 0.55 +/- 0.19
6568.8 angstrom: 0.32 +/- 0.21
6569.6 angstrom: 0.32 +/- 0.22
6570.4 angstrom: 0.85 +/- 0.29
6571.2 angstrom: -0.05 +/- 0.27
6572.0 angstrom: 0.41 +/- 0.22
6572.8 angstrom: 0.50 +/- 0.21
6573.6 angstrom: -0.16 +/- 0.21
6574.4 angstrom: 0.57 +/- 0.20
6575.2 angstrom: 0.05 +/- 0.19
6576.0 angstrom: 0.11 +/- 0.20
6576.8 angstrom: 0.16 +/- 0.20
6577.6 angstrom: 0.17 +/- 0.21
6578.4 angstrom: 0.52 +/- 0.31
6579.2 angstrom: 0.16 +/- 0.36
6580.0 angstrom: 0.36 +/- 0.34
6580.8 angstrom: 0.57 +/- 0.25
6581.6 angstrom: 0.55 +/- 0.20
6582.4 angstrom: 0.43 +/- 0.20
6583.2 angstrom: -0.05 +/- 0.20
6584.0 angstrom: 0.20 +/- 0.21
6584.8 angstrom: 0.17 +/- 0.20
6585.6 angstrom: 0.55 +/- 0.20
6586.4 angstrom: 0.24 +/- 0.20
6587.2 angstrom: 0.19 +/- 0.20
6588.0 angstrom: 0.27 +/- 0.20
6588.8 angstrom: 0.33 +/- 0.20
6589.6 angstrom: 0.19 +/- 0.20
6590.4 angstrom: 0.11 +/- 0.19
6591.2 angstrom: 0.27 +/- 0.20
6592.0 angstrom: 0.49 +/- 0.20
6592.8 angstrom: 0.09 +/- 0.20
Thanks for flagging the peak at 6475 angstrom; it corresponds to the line [O II] 3727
